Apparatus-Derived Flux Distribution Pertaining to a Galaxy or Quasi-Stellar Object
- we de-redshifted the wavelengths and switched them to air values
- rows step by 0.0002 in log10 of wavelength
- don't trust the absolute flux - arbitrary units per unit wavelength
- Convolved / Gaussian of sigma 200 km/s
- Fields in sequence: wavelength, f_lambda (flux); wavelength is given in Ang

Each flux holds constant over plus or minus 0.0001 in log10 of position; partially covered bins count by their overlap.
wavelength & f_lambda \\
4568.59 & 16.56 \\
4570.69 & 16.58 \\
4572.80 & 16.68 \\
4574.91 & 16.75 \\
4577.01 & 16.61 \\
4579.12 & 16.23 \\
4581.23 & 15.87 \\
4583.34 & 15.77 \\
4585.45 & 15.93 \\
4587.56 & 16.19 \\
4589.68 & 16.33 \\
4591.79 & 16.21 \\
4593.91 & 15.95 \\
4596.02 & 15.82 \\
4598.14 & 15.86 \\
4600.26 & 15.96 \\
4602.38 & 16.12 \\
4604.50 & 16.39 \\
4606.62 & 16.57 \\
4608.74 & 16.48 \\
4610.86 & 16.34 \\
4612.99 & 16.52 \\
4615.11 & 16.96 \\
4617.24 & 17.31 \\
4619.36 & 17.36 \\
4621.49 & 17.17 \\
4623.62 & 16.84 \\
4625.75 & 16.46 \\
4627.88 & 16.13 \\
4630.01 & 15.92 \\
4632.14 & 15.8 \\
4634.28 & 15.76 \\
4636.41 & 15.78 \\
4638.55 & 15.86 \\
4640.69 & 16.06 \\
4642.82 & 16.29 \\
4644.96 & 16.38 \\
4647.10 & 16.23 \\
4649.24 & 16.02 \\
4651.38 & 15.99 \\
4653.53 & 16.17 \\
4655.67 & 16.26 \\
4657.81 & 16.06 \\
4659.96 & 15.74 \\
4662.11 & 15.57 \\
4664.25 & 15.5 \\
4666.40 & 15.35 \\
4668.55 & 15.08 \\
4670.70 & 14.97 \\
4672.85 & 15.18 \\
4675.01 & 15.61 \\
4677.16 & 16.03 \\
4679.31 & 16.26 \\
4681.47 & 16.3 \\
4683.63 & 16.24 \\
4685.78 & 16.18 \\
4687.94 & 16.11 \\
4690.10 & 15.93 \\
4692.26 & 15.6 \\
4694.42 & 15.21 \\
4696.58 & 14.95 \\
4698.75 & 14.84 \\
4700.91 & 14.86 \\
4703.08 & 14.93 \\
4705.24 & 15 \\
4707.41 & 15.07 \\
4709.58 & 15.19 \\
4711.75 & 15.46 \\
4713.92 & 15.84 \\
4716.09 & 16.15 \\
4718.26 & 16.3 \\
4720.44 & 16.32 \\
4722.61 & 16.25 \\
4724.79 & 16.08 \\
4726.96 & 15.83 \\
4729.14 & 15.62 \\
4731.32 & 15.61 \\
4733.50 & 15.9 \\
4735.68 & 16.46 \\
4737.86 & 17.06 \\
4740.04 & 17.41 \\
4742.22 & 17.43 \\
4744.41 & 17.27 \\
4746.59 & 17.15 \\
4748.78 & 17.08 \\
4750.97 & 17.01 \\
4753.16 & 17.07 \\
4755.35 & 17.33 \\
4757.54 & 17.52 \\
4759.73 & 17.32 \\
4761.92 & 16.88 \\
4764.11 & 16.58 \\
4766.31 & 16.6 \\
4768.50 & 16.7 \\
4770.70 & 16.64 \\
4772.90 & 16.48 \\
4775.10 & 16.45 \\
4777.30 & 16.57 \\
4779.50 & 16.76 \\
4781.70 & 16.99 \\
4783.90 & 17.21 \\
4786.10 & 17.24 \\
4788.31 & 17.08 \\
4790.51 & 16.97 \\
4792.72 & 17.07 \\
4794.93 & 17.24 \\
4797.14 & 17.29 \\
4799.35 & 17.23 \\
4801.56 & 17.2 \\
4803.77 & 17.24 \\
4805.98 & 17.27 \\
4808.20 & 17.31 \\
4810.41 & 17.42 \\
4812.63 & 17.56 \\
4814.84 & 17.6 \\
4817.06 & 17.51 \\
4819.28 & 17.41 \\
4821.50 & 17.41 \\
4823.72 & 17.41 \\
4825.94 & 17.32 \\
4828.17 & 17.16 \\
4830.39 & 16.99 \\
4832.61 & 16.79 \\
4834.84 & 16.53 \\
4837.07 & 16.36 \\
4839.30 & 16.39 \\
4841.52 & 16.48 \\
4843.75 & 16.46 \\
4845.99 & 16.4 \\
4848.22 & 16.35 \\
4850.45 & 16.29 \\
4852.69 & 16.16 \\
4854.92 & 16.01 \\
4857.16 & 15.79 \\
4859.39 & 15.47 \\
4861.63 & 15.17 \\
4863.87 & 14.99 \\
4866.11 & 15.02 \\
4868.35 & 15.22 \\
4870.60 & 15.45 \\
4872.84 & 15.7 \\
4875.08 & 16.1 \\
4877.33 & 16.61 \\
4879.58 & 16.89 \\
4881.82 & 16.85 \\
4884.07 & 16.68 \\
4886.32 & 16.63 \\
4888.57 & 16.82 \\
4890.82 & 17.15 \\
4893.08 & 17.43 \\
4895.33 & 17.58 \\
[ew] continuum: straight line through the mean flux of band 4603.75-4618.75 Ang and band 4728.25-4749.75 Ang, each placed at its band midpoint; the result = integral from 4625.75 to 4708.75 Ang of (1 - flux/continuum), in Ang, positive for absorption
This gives 4.84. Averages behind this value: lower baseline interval 16.7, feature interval 15.7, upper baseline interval 16.7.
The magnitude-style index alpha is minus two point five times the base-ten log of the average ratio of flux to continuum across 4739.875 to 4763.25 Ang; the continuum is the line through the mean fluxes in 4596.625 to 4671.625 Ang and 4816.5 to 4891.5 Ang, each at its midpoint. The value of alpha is -0.06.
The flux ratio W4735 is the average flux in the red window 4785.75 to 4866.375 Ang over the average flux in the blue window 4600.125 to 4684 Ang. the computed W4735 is 1.0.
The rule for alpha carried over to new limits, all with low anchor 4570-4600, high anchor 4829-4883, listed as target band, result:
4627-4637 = 0.020 mag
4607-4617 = -0.030 mag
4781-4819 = -0.074 mag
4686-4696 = 0.030 mag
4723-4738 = 0.008 mag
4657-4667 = 0.035 mag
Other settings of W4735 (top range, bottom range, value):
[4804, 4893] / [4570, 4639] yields 1.01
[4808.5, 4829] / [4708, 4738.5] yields 1.09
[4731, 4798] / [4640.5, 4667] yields 1.06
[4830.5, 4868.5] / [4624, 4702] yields 1.01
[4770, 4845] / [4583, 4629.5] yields 1.04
